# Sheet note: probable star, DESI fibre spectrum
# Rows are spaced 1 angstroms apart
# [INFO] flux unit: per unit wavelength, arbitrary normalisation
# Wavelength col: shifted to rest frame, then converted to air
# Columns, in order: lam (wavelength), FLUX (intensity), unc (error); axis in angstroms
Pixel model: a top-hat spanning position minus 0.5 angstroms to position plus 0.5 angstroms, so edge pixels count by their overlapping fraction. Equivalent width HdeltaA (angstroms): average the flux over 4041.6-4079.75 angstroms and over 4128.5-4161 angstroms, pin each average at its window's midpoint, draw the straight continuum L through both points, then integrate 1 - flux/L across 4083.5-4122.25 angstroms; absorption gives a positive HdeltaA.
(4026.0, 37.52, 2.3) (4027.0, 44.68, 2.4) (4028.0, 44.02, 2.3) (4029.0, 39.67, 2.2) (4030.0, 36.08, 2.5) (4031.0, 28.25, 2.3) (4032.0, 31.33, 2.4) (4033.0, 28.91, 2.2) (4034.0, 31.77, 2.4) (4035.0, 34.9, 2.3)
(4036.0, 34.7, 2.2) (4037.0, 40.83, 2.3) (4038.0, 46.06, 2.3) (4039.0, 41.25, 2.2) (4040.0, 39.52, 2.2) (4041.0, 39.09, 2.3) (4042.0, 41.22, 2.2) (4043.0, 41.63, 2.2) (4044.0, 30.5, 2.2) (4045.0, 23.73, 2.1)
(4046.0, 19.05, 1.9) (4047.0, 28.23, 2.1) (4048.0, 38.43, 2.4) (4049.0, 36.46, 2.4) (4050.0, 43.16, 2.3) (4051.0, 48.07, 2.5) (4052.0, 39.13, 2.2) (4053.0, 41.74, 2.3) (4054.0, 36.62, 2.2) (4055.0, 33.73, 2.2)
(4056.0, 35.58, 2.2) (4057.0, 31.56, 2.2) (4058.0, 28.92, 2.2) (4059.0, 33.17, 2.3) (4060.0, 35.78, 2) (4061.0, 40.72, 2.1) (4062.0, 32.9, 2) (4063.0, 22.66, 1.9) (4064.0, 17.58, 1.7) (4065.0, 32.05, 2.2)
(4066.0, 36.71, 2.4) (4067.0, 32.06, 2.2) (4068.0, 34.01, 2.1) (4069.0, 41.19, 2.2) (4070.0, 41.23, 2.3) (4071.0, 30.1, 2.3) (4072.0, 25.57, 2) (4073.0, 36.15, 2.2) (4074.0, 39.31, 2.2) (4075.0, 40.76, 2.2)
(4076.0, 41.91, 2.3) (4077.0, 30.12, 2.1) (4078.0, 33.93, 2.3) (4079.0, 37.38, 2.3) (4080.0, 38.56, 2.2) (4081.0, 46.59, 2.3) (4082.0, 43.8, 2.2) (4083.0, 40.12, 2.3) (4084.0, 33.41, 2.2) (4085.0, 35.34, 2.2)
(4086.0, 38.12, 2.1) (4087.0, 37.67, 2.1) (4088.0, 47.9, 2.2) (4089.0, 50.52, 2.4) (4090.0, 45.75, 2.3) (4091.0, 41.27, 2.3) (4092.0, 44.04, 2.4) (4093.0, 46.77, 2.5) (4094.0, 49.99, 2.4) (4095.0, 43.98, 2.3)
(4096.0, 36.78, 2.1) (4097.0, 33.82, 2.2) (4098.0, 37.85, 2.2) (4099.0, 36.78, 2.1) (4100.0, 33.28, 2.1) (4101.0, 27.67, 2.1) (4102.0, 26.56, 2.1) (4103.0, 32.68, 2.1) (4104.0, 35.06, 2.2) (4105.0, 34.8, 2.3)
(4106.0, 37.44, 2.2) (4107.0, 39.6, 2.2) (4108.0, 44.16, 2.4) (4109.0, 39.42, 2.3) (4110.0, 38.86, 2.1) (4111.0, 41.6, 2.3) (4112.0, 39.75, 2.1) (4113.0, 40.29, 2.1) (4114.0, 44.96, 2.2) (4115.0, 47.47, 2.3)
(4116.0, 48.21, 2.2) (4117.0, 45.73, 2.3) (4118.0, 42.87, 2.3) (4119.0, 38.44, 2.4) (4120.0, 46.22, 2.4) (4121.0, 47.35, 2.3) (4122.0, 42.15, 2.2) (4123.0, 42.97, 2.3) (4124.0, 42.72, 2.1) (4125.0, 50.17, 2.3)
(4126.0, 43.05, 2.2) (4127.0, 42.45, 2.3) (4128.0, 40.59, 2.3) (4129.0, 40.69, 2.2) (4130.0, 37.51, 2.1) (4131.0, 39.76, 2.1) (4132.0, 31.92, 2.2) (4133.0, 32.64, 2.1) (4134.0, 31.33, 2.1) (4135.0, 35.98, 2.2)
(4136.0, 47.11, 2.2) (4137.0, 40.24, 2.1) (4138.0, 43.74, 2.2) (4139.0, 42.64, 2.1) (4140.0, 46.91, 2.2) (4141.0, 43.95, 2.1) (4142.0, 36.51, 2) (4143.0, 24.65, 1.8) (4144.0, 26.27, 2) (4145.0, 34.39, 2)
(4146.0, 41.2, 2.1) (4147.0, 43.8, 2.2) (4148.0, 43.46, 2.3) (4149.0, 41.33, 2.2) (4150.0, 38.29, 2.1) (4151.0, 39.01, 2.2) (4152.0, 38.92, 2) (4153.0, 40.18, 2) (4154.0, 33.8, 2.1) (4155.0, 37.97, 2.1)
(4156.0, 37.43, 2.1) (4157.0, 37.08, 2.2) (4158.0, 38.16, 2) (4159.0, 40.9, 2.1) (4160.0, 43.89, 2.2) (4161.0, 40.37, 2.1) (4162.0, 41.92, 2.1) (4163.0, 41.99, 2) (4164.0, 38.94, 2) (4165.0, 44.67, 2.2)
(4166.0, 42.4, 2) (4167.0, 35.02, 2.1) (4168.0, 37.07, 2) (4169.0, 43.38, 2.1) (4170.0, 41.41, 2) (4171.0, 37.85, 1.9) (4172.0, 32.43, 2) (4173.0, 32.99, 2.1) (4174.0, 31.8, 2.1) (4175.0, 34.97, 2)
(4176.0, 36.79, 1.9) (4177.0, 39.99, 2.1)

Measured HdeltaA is -4.0 angstroms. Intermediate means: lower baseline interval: 34.6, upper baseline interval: 38.5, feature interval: 40.4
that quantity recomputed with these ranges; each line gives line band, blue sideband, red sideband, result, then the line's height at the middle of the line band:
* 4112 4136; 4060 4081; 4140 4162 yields -2.9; 37.2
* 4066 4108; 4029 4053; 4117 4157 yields -0.3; 37.8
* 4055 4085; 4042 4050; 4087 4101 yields 1.7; 37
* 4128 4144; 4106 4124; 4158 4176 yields 1.2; 41.2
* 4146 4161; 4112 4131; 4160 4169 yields 0.6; 41.4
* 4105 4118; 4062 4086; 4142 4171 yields -1.8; 36.9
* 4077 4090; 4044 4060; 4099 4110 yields -1.9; 35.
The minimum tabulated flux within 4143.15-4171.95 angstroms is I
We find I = 26.27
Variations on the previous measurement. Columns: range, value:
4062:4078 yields 17.58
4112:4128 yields 38.44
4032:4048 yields 19.05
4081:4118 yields 26.56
